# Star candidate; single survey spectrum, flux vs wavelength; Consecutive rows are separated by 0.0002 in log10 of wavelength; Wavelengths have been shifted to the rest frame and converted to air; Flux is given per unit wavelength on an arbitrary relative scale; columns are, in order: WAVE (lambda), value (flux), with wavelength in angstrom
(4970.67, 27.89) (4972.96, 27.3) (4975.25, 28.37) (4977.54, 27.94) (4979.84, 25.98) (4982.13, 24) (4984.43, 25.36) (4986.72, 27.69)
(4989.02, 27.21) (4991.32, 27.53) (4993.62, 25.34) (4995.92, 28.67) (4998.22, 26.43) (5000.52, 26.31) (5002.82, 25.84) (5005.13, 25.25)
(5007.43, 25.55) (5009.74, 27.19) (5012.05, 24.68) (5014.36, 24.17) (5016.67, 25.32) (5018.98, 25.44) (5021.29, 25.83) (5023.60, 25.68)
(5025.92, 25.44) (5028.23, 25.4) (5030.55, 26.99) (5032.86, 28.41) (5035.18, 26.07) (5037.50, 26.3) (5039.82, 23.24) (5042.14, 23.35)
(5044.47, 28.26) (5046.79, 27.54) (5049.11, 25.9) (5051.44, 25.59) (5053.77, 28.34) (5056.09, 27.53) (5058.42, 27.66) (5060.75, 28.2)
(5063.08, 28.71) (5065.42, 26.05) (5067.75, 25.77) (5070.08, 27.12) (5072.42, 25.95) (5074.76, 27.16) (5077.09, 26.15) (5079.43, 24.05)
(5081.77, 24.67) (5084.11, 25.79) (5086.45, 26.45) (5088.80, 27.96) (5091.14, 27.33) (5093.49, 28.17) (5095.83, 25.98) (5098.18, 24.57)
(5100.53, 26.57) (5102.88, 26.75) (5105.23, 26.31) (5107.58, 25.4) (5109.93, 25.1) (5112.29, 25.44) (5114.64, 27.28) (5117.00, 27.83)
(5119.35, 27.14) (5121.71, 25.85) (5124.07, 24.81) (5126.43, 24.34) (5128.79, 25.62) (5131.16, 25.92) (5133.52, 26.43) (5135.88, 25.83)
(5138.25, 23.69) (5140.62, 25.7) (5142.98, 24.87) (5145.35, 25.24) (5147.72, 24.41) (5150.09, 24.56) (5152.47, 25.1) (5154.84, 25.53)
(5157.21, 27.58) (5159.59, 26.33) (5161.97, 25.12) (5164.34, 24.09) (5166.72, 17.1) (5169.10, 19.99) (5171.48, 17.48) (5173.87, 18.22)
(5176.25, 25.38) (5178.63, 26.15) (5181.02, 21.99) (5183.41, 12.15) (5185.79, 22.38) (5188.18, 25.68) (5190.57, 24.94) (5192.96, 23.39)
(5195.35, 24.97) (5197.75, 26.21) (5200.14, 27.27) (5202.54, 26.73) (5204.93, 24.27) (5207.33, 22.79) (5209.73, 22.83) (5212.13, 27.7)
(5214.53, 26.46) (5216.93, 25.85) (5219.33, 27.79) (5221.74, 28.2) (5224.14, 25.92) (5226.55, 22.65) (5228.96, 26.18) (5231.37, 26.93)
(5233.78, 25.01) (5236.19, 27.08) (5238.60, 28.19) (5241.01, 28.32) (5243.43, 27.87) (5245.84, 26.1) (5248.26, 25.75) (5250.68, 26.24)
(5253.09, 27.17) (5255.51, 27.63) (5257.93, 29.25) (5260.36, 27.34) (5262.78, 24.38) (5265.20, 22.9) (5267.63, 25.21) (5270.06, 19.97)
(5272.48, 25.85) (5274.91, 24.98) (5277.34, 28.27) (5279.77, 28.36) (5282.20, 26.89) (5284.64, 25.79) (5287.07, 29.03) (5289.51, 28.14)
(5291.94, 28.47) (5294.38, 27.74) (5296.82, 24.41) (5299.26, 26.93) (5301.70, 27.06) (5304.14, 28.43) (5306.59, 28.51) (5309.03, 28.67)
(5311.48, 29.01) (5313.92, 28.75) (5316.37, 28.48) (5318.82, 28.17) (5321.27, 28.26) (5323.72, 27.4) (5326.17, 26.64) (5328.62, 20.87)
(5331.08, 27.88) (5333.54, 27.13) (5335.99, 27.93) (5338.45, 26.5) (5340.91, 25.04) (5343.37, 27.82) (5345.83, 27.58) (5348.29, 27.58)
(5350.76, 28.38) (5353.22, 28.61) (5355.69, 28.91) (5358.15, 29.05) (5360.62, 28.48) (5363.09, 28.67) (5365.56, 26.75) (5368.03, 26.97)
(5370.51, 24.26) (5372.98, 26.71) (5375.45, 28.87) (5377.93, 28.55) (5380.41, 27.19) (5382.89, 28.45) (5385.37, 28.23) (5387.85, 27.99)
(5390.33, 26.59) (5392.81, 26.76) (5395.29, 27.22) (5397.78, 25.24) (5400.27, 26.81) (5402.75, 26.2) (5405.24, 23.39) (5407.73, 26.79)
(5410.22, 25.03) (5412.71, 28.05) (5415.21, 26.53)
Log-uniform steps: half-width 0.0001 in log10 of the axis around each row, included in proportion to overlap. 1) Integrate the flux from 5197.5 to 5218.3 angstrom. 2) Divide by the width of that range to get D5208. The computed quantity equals 25.6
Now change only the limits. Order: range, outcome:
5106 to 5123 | 26.3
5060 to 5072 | 27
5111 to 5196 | 24.1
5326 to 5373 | 27.1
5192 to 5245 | 26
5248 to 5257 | 26.9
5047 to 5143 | 26.3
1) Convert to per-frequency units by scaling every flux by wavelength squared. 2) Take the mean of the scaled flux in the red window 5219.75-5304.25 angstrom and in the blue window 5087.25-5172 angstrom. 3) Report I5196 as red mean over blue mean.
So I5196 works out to 1.11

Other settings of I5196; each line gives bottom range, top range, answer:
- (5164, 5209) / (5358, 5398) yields 1.30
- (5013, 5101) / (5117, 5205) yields 0.96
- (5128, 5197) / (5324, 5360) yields 1.23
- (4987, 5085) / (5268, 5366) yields 1.16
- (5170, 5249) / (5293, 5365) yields 1.16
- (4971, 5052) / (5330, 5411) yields 1.19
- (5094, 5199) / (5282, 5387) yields 1.21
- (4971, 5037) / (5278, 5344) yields 1.17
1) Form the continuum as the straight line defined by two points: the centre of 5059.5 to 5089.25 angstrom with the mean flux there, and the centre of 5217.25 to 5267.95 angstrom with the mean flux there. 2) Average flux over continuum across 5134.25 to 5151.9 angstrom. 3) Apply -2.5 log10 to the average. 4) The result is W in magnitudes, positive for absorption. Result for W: 0.06 mag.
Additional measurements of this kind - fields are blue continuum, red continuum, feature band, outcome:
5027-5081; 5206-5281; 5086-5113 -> 0.00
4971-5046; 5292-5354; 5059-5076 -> -0.03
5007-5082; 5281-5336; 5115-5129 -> 0.02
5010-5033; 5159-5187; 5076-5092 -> -0.09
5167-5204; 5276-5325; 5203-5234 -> -0.06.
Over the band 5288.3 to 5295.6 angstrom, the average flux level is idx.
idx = 28.1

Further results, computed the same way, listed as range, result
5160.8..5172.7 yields 20.7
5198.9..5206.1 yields 26.1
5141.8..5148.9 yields 24.9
